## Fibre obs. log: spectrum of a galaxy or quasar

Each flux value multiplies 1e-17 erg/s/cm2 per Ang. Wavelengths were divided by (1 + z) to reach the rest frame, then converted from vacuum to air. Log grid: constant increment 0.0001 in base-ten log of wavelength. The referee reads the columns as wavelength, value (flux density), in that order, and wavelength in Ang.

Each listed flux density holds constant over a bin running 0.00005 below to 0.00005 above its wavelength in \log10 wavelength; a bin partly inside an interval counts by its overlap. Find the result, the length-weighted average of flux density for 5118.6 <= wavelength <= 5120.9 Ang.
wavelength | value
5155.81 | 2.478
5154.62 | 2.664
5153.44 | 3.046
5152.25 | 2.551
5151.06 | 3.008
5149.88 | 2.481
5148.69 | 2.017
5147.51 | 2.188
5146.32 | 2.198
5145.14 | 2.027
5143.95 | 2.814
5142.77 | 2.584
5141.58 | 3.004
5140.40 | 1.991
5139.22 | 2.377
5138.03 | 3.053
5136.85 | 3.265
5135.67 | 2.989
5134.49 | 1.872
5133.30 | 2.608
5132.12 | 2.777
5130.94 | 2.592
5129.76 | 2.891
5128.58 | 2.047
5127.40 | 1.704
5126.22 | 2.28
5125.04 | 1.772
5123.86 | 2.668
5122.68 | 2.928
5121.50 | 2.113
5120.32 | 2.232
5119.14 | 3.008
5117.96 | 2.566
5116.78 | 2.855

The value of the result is 2.61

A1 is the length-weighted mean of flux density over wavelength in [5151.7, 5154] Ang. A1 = 2.8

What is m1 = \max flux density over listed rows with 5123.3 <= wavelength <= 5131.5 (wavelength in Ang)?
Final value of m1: 2.891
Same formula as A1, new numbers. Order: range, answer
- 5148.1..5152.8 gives 2.51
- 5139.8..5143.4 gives 2.53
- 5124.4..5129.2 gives 1.97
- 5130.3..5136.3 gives 2.58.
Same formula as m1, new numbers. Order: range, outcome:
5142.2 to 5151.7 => 3.008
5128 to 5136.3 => 2.989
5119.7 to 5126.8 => 2.928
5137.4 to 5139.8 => 3.053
